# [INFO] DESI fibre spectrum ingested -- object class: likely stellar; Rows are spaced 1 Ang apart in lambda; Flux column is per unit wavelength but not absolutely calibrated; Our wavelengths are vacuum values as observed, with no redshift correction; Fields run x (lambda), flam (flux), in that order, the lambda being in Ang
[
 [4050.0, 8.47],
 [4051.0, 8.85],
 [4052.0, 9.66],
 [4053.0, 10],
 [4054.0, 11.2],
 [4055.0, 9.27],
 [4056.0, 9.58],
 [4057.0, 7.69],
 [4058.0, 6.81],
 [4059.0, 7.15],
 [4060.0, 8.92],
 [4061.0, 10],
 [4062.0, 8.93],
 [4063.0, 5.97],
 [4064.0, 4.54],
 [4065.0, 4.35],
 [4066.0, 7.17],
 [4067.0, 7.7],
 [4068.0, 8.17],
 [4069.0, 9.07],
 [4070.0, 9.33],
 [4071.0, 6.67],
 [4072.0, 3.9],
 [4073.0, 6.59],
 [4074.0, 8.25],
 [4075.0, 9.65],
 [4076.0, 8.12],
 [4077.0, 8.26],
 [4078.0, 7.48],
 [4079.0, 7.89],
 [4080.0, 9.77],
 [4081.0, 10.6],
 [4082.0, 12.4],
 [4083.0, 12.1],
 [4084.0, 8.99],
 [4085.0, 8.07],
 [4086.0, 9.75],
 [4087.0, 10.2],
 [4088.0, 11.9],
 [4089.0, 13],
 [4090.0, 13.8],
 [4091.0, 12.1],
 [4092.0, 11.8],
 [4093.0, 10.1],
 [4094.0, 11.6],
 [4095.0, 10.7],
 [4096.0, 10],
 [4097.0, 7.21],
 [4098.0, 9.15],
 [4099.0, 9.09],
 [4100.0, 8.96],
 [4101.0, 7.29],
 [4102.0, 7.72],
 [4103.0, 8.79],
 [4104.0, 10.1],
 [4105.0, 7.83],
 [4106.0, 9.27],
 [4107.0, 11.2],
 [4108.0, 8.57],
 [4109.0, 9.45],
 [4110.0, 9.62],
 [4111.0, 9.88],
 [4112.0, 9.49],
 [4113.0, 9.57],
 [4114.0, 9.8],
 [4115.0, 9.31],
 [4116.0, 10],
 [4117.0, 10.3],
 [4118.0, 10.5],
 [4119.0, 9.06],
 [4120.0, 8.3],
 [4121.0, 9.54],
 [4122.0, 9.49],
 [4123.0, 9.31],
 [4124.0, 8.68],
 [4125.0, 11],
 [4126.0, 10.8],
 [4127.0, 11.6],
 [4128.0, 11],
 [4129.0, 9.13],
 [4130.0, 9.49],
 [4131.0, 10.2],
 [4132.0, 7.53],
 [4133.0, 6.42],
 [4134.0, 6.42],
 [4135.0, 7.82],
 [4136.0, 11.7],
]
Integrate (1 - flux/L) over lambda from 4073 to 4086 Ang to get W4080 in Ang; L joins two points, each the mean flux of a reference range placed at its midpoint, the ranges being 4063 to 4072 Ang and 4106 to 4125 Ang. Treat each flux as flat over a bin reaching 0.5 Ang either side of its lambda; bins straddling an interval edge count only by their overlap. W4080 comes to -2.82 Ang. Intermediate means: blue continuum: 6.88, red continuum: 9.59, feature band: 9.21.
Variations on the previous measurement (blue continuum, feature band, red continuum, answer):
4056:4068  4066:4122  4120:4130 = -4.90 Ang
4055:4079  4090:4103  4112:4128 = -1.38 Ang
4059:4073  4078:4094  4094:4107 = -4.71 Ang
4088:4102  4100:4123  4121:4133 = 1.56 Ang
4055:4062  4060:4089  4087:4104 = 2.33 Ang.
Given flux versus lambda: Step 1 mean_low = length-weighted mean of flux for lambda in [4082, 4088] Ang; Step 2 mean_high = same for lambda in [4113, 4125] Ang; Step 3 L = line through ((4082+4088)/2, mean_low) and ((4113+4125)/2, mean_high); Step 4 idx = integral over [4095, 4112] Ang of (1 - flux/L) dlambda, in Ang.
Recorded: 1.3 Ang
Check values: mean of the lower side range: 10.2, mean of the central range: 9.07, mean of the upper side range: 9.55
